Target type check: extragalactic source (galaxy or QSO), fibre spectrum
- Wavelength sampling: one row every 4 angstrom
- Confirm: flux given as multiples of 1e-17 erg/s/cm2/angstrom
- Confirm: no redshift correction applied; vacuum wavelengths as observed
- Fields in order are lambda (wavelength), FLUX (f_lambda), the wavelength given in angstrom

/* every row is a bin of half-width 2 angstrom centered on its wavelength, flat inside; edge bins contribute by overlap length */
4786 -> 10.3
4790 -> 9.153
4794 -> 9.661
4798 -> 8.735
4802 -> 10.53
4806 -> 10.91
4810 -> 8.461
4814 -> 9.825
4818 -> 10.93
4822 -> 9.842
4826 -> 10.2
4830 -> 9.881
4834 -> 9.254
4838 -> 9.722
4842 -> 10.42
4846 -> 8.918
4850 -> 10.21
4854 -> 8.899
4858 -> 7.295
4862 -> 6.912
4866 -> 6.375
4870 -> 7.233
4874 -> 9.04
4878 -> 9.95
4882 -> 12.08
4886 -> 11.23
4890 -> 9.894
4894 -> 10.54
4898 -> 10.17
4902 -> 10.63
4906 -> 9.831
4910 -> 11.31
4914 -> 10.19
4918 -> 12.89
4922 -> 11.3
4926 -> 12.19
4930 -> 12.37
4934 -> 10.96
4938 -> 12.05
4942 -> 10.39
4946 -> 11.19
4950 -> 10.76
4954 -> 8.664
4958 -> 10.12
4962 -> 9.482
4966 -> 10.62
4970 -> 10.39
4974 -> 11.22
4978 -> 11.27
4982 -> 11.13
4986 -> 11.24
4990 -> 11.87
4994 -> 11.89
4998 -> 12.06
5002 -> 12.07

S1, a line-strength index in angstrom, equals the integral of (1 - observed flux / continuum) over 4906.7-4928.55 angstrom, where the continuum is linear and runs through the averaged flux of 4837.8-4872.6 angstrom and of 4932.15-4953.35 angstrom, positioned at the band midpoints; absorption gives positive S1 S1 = -2.8 angstrom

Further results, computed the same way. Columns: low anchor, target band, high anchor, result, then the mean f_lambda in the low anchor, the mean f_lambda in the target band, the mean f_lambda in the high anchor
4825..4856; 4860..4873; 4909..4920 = 4.2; 9.67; 7.01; 11.5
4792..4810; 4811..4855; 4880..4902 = 1.4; 9.79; 9.82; 10.8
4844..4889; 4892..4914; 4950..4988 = -2.3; 8.94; 10.5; 10.5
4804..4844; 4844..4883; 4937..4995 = 6.0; 9.94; 8.6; 10.8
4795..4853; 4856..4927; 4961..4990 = 2.8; 9.83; 9.92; 10.9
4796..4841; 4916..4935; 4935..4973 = -3.1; 9.86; 12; 10.4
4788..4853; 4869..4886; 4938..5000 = 0.5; 9.78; 9.91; 10.9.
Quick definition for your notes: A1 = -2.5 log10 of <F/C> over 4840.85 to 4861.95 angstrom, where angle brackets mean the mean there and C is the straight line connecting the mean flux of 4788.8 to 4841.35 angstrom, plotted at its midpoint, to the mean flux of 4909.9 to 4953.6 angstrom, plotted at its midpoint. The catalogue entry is 0.16 mag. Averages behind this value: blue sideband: 9.8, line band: 8.89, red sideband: 11.3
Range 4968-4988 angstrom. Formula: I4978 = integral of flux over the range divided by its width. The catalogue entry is 11.1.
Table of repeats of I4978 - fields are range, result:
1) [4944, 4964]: 10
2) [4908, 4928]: 11.6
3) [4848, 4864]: 8.33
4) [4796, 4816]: 9.69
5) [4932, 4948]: 11.1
